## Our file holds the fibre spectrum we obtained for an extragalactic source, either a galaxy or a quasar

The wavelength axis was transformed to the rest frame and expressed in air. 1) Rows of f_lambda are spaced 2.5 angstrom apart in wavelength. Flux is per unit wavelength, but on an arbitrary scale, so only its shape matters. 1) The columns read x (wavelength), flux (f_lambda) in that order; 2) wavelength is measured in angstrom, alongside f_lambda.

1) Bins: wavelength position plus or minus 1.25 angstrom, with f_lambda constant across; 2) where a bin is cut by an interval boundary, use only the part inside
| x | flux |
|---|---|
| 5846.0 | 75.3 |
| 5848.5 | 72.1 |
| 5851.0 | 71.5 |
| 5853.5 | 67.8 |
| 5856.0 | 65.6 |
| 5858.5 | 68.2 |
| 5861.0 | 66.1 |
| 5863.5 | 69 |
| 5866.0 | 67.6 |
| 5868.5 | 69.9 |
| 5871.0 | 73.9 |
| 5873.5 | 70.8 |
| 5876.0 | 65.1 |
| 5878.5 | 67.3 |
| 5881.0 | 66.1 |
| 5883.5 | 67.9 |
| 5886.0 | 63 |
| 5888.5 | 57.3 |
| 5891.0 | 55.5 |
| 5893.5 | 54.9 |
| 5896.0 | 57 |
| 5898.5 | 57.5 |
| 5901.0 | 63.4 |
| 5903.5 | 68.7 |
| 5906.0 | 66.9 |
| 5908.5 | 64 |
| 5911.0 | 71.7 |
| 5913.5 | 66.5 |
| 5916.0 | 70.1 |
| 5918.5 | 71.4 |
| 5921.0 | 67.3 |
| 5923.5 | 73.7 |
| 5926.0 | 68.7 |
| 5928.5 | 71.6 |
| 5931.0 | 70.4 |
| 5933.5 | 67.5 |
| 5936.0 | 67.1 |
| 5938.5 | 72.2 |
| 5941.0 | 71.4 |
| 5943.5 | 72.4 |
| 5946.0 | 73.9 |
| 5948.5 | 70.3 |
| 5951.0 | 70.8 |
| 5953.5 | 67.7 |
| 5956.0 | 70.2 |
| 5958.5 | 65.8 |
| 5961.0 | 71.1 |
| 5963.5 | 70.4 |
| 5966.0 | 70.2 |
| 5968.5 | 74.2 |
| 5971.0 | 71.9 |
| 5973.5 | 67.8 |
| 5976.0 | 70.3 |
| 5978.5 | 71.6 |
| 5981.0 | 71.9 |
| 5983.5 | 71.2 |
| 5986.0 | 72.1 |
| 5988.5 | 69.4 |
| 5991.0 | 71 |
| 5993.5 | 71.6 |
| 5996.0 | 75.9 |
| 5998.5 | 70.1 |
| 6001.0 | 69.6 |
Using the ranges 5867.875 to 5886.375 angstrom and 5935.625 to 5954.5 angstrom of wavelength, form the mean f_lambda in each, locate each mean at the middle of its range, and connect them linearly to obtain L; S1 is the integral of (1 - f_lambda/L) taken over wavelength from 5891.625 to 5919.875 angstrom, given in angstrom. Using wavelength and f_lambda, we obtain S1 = 2.0 angstrom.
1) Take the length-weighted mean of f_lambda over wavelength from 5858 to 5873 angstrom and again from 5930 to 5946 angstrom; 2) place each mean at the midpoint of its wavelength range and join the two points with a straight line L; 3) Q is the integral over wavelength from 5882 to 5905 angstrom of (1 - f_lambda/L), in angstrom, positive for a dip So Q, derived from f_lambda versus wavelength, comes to 3.0 angstrom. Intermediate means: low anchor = 69.2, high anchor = 70.5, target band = 60.7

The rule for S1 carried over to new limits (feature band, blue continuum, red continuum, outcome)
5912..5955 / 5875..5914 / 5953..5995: -2.2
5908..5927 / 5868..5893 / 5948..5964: -0.6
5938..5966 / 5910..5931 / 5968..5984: 0.1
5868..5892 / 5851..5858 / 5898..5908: 0.2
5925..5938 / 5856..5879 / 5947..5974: 0.1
